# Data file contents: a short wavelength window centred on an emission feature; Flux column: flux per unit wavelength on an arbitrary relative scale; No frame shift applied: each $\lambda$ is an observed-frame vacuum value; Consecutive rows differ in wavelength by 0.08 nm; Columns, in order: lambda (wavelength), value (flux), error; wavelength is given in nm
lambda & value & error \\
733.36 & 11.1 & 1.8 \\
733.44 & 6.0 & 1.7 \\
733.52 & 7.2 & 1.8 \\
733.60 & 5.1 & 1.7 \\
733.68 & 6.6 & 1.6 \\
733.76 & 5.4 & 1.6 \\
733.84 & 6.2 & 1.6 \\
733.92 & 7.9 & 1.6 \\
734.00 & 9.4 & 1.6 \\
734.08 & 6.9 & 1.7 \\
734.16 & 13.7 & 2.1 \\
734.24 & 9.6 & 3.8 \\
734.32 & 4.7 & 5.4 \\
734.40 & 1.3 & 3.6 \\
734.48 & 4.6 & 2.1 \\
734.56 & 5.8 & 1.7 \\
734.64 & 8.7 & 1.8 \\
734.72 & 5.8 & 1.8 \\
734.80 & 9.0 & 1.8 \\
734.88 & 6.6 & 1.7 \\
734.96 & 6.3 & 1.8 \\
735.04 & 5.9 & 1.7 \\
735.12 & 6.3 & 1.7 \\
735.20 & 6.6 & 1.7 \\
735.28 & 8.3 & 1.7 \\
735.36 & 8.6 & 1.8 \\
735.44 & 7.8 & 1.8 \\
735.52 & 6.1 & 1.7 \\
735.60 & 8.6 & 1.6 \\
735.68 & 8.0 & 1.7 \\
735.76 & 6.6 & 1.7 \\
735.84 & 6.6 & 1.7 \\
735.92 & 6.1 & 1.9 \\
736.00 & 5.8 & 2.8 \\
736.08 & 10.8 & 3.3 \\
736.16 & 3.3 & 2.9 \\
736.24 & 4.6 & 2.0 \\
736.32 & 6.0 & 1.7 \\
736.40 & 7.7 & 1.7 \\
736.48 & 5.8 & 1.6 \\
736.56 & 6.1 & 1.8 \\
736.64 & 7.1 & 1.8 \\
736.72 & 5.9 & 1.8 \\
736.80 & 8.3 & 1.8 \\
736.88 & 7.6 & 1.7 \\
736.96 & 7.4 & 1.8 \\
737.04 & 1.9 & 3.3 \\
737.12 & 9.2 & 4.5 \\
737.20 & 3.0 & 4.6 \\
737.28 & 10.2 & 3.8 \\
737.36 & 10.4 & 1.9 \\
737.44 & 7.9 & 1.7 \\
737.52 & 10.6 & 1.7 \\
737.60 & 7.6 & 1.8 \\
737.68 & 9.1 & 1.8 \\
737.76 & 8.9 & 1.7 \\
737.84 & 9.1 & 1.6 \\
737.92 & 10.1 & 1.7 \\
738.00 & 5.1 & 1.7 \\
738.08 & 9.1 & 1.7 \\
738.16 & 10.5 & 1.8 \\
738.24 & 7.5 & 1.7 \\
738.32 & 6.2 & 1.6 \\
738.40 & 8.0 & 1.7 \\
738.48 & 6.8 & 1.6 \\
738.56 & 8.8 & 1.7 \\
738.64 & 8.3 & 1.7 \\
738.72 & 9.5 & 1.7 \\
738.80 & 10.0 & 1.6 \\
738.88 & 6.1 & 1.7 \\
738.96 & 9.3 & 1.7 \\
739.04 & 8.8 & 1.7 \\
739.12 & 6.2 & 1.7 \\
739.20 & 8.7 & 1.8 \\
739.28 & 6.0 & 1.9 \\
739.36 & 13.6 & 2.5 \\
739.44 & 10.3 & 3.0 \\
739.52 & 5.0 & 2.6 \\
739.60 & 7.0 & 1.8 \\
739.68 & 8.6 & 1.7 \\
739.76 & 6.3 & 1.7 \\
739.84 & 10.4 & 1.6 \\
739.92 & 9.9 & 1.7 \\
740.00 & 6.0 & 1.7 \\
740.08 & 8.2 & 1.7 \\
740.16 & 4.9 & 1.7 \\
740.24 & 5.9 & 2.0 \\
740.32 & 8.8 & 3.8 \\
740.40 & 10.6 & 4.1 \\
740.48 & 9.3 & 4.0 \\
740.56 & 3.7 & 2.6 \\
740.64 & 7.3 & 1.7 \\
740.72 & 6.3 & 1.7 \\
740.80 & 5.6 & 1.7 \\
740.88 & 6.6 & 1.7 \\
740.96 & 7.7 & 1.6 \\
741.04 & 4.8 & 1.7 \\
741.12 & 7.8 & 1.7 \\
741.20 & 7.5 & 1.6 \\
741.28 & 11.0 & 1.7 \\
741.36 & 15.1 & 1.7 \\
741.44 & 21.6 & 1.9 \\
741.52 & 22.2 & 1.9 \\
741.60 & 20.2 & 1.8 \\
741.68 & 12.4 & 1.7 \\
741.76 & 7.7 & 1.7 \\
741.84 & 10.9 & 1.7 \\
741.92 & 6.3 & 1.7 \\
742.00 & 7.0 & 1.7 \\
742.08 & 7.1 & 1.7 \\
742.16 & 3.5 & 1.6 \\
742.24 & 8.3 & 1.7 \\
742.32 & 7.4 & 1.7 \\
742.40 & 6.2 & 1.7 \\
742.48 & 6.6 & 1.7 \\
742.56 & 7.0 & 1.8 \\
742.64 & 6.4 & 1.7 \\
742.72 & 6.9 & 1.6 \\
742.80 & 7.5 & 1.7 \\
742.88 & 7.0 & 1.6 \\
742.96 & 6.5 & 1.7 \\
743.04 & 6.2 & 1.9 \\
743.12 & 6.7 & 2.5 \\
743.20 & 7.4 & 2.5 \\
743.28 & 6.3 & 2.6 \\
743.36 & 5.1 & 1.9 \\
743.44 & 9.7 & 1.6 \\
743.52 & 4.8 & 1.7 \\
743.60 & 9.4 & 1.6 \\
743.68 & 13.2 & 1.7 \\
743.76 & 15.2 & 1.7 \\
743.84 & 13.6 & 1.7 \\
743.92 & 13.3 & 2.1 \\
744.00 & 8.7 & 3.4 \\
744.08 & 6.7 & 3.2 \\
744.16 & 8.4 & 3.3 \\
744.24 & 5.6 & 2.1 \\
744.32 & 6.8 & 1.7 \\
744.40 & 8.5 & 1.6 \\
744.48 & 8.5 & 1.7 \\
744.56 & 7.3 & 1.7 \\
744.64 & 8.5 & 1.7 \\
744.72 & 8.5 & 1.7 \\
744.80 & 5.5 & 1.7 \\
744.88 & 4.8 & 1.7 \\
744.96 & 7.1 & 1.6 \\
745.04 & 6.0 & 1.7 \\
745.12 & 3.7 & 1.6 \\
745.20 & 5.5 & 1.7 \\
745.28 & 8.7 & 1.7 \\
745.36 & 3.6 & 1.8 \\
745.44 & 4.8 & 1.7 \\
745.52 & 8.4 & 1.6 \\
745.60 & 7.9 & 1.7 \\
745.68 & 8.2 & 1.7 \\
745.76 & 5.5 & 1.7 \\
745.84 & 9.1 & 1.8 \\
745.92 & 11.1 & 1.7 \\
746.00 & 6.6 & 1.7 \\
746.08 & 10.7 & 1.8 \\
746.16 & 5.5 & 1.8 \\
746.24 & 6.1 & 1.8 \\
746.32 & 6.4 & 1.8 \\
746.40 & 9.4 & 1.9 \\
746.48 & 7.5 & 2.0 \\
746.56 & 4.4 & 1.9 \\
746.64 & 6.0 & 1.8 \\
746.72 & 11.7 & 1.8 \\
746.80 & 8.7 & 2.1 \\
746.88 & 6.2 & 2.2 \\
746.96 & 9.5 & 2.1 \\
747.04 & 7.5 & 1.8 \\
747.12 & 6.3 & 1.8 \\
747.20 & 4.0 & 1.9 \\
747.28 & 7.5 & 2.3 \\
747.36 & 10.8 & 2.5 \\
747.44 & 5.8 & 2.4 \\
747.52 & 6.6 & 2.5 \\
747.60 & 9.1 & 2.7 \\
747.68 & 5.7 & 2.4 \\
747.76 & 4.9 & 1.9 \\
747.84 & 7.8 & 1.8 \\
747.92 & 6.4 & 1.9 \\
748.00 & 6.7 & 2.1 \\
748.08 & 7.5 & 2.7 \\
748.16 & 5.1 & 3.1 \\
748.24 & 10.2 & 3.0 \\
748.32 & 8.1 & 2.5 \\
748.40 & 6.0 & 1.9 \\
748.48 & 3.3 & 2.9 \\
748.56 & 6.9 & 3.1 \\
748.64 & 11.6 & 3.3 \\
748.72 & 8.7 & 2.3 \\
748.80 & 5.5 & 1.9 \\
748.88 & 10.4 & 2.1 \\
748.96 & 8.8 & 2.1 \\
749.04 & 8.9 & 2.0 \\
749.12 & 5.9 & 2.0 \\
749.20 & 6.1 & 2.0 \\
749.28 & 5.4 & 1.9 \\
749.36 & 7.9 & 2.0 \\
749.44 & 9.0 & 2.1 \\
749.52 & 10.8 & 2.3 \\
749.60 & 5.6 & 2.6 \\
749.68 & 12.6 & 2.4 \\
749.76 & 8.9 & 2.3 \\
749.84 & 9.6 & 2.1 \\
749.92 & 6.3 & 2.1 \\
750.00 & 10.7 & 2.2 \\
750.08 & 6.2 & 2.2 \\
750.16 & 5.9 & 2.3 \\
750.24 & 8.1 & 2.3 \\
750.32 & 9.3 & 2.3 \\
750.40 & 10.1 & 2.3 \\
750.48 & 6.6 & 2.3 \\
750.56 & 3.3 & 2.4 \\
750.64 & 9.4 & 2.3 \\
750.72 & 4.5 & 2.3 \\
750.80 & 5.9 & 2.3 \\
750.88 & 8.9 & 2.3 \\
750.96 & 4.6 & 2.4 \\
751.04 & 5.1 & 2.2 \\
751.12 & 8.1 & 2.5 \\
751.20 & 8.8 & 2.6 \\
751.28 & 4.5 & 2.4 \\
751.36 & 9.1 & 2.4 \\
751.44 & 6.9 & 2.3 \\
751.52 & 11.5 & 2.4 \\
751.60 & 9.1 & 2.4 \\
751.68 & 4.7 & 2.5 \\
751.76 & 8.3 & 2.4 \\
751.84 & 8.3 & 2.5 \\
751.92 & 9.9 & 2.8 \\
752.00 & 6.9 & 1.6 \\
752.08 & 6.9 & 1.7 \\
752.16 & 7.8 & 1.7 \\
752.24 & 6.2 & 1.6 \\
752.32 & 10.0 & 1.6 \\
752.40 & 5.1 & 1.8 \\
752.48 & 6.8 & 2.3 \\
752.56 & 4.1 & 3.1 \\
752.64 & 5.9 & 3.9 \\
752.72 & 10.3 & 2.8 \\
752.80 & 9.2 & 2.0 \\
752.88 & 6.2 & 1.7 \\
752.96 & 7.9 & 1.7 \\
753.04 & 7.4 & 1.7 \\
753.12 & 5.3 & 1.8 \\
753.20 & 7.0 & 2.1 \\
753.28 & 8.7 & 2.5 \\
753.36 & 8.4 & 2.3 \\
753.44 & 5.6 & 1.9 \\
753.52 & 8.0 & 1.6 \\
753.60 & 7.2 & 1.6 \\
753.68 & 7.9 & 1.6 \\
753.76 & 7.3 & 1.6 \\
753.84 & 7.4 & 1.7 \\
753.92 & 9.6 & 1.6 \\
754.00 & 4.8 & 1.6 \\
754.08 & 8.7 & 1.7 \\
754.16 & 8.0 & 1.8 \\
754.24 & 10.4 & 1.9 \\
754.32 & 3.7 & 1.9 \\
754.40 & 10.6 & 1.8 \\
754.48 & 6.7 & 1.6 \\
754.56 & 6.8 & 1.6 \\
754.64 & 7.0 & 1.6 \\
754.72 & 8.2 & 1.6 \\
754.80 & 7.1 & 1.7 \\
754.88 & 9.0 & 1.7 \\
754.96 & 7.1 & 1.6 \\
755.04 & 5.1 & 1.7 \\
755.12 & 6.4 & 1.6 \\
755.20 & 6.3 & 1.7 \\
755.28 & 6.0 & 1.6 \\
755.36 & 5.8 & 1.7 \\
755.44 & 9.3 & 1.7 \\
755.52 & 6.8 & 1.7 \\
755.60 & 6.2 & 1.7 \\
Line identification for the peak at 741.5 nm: Halpha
